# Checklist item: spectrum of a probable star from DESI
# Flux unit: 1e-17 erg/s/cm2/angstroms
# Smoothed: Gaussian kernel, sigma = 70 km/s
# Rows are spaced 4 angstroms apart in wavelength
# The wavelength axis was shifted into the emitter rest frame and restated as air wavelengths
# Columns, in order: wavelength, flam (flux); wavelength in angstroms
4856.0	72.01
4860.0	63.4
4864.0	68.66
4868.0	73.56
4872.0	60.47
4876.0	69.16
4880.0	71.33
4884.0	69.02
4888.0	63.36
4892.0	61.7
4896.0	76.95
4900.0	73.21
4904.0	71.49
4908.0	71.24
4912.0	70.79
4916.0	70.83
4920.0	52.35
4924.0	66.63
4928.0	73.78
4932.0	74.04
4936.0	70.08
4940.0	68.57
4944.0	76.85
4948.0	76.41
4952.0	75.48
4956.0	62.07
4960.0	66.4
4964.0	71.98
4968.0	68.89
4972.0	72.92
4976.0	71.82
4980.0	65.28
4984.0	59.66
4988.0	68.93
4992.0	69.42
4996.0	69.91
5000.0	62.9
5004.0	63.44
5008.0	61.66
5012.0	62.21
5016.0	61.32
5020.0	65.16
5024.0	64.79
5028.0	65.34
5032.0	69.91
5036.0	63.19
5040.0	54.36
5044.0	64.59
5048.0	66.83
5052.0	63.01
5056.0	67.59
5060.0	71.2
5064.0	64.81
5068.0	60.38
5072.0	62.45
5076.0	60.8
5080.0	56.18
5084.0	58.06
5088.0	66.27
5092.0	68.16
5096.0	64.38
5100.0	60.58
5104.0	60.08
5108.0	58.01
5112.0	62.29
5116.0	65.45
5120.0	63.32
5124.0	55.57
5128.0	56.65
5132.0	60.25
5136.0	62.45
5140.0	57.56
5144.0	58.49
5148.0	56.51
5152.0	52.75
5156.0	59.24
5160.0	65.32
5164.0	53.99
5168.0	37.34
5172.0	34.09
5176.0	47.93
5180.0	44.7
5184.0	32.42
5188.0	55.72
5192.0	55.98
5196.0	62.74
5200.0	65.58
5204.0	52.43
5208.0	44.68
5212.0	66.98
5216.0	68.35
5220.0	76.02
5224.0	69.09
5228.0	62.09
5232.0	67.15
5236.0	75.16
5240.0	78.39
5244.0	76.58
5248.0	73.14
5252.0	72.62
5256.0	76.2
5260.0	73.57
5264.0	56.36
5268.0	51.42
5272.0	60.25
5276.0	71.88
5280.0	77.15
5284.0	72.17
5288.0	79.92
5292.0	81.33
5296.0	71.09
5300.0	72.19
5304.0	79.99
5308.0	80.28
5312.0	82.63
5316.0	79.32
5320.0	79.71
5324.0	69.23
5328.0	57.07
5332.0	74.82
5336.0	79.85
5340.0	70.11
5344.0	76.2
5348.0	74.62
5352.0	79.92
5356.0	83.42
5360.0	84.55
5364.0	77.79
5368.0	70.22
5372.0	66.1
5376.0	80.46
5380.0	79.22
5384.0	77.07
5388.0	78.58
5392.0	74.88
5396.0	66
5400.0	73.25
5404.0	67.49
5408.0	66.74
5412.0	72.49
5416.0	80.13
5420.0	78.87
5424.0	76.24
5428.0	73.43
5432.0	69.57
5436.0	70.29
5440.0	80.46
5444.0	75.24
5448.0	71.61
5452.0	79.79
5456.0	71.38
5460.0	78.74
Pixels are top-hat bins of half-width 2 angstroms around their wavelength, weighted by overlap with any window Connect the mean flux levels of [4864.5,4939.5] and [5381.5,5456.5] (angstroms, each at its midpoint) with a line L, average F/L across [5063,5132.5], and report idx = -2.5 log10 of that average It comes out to 0.16 mag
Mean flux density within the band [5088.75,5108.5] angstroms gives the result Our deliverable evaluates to 62.8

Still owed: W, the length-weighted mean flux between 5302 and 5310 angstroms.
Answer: 80.1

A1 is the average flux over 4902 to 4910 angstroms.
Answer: 71.4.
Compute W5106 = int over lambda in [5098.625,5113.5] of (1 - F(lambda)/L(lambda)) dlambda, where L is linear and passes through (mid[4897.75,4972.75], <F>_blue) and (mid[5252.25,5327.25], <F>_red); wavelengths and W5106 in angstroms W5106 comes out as 2.35 angstroms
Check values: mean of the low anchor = 70.2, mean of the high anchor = 72.8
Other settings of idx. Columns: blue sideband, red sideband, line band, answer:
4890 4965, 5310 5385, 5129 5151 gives 0.24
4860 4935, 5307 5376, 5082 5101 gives 0.13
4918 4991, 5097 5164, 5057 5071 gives -0.04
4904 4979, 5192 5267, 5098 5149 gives 0.14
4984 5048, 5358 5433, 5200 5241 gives 0.07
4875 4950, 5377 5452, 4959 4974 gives 0.00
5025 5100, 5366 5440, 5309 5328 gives -0.07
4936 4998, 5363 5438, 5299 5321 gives -0.09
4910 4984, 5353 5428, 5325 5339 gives 0.06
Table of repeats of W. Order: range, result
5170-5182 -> 42.2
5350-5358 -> 81.7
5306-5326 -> 78.2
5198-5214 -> 57.4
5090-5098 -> 66.3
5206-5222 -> 64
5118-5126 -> 59.4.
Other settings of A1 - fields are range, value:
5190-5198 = 59.4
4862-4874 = 67.6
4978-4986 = 62.5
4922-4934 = 71.5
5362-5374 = 71.4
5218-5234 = 68.6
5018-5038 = 65.7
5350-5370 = 79.2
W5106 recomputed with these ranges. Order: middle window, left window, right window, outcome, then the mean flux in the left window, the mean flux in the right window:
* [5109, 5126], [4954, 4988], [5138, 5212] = -1.4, 67.5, 52.5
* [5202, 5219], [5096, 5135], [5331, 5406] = 1.8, 60.5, 75.5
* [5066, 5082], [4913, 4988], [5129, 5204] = 0.1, 69.1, 53.5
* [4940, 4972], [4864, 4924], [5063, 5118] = -2.4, 68.2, 61.9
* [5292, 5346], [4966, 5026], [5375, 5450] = -2.0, 65.9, 74.2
